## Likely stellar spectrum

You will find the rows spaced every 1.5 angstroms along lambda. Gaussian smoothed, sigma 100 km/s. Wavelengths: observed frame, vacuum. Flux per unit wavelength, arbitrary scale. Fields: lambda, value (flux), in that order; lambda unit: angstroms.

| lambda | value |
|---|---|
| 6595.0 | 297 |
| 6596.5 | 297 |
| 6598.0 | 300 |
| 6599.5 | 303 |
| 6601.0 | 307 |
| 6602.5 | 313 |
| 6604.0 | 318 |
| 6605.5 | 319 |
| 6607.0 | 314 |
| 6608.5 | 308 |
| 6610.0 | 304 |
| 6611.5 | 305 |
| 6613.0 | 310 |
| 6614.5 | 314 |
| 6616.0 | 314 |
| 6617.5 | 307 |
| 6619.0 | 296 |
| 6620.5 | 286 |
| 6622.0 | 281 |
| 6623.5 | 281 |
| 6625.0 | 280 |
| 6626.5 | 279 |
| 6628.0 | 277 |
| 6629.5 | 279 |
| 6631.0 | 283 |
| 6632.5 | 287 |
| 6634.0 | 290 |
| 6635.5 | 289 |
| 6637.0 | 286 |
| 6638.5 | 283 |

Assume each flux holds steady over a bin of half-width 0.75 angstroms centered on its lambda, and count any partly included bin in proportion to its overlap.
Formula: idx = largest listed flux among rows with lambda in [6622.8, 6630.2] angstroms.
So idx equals 281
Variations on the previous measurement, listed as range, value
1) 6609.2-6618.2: 314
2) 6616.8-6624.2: 307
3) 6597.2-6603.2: 313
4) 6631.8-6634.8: 290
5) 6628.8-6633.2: 287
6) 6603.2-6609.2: 319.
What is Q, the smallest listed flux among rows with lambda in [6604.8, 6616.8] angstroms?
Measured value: 304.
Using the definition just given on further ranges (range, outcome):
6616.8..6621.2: 286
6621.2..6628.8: 277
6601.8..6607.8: 313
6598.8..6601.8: 303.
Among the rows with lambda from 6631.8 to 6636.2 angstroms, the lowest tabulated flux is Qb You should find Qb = 287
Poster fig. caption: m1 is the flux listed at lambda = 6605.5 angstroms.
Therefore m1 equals 319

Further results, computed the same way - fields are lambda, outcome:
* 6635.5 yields 289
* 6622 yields 281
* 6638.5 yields 283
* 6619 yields 296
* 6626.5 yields 279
